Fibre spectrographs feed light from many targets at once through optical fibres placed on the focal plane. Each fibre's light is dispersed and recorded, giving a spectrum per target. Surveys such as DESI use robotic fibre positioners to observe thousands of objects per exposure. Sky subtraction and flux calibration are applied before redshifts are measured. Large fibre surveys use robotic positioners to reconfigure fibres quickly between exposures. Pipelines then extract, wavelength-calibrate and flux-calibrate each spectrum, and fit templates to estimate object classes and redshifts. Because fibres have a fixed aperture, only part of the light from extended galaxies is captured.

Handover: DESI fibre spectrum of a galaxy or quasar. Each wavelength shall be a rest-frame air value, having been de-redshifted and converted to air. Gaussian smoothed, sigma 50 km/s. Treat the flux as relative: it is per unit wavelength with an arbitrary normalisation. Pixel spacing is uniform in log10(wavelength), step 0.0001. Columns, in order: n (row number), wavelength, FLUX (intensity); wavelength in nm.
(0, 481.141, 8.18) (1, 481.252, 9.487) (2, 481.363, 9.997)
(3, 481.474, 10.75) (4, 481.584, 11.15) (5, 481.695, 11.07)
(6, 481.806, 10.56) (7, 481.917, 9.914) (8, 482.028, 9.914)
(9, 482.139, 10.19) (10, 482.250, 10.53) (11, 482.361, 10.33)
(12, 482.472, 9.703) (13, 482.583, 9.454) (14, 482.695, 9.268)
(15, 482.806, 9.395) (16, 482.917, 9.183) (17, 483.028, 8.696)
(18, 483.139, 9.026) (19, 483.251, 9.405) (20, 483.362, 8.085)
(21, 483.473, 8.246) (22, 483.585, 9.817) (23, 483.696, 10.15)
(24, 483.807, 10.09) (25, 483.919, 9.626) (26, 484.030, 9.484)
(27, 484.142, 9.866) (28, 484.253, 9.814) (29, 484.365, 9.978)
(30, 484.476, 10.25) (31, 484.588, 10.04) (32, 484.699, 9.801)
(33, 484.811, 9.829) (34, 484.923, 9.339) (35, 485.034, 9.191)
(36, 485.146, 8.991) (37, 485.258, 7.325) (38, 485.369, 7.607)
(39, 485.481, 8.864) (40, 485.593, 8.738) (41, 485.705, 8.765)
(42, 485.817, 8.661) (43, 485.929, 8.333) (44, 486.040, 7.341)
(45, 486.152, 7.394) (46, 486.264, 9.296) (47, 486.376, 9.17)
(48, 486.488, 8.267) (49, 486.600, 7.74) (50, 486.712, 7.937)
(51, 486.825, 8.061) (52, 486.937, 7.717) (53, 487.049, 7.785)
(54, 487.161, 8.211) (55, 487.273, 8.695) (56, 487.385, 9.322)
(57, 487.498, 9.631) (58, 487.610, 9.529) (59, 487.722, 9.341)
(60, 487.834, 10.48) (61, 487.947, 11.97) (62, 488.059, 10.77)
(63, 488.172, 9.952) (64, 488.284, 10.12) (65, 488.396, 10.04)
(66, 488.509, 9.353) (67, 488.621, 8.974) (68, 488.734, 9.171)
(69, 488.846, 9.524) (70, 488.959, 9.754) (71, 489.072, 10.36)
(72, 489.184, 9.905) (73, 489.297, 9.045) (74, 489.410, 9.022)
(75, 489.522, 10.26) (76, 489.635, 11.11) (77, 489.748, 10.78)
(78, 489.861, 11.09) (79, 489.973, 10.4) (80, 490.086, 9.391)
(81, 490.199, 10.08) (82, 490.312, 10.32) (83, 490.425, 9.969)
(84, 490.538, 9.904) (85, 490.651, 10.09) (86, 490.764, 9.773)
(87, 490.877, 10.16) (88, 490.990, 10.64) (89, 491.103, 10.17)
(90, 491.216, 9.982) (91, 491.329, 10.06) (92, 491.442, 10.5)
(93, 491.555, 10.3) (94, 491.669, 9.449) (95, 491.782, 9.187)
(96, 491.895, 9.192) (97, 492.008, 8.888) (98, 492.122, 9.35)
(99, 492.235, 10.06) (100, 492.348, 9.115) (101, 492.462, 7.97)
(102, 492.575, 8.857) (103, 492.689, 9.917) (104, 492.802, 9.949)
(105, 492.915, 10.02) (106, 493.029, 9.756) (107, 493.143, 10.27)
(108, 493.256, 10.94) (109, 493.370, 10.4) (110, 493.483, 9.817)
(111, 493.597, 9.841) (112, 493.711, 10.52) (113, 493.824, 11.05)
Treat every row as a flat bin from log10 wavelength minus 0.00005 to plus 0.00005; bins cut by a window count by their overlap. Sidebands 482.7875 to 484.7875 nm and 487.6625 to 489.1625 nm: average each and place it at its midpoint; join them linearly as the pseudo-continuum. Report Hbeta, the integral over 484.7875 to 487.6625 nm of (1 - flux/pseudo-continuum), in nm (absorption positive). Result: 0.37 nm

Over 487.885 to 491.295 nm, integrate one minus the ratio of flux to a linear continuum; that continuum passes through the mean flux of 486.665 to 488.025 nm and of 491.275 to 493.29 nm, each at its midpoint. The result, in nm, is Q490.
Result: -0.27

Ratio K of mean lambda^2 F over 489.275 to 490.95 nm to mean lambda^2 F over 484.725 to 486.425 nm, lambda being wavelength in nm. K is 1.20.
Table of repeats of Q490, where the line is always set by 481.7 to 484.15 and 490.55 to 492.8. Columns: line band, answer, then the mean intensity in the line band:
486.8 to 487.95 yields 0.07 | 9.06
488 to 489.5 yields -0.01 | 9.71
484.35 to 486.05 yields 0.12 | 8.96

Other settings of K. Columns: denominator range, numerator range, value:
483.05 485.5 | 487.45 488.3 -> 1.12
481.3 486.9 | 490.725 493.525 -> 1.09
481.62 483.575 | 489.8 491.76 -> 1.09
